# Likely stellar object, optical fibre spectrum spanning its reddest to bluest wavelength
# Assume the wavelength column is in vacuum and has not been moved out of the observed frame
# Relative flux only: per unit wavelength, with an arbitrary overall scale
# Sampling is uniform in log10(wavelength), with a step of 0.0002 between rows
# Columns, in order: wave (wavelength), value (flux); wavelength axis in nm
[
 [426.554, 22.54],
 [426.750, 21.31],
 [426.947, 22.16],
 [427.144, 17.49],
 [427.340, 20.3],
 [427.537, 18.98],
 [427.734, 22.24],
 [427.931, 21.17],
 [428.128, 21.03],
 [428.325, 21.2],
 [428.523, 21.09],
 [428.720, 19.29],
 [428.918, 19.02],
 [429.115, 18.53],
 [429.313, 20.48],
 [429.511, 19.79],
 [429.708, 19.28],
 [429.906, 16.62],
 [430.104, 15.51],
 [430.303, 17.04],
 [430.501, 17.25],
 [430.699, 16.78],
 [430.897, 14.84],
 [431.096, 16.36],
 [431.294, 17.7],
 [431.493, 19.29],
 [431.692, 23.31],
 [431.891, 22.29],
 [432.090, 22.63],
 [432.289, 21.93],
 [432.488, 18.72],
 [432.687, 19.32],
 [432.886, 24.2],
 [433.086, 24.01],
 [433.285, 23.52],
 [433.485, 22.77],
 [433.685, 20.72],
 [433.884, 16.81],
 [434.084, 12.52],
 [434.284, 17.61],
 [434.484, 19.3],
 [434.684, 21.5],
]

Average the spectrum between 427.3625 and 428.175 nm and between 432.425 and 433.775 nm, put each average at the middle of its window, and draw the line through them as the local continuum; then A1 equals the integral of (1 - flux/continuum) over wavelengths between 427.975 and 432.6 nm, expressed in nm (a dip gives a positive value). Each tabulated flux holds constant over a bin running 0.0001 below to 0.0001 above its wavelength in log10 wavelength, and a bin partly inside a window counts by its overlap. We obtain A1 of 0.48 nm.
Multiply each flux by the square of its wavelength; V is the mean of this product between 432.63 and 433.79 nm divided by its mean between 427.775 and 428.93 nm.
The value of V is 1.1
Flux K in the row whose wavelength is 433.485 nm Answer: 22.77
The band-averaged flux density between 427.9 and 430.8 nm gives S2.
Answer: 18.9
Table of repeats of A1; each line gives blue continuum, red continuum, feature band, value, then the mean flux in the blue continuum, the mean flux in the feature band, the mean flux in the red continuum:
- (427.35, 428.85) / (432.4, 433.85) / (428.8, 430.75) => 0.271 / 20.6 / 18.1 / 21.7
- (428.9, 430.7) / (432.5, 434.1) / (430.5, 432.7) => 0.025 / 18.1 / 19.3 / 20.8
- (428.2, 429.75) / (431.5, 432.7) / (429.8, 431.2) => 0.288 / 19.9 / 16.4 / 21.4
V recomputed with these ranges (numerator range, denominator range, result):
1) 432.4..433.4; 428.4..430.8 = 1.21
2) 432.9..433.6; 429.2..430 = 1.25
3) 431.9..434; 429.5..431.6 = 1.26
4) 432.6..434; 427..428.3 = 1.09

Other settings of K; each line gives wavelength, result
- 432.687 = 19.32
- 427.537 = 18.98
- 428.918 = 19.02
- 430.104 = 15.51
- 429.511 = 19.79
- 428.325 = 21.2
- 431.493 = 19.29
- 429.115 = 18.53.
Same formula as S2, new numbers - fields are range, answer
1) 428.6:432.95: 19.1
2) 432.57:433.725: 22.4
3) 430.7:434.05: 20.3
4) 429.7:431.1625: 16.6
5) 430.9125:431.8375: 18.9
